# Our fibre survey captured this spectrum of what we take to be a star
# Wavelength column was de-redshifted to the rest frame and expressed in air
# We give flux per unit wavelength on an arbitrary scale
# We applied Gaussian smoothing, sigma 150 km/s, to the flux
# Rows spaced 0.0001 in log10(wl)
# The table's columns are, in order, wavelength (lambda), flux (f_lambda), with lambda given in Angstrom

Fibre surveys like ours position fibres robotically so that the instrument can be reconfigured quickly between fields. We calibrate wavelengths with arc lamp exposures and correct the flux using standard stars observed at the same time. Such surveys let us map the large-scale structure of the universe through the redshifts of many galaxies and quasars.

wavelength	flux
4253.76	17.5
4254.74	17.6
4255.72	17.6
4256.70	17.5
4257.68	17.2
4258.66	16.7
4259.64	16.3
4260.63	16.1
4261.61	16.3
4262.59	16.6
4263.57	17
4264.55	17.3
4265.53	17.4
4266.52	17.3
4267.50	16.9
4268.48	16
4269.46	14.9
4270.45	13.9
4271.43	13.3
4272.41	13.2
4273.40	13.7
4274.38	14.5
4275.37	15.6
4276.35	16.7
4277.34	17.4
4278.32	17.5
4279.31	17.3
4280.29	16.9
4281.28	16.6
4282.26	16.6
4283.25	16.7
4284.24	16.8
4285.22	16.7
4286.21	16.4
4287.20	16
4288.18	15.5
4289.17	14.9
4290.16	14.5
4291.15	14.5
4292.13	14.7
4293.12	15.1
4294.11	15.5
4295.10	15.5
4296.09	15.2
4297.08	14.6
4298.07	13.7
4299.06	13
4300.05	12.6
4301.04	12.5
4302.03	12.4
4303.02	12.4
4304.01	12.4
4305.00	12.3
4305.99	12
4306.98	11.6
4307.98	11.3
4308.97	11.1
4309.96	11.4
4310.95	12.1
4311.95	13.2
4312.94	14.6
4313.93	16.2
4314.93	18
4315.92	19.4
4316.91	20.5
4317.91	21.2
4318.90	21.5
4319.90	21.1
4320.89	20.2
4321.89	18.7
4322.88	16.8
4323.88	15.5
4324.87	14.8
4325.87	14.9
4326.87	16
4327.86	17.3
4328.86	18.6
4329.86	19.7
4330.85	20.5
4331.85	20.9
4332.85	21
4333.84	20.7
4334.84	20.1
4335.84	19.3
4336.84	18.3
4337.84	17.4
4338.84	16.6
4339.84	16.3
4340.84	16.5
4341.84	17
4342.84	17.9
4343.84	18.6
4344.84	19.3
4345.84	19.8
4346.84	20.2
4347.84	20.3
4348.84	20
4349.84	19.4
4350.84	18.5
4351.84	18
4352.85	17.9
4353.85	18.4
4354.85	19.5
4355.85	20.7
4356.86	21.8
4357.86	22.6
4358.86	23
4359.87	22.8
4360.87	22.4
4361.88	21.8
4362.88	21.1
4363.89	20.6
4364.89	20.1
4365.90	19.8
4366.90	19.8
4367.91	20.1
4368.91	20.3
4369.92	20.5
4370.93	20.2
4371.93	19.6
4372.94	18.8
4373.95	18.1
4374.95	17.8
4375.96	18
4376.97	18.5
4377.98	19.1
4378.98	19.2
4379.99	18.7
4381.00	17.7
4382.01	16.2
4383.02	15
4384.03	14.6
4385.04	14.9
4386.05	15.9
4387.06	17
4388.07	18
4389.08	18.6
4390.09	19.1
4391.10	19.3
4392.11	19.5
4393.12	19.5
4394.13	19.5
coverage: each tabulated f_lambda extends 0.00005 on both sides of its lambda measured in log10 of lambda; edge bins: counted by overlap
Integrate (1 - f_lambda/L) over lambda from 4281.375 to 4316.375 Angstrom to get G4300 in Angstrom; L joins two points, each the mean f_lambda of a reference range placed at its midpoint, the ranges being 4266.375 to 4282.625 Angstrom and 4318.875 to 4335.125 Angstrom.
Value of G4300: 5.53 Angstrom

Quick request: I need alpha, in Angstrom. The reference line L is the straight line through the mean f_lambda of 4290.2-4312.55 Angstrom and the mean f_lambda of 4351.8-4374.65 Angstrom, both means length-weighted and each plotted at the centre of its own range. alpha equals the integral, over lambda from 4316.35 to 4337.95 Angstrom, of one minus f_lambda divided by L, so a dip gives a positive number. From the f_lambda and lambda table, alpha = -3.7 Angstrom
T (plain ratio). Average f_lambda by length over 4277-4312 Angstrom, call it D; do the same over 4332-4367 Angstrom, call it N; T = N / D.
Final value 1.4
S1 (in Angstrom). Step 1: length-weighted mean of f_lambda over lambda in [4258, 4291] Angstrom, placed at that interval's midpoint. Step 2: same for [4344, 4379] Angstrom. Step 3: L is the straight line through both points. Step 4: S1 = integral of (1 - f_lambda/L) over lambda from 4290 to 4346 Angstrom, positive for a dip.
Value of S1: 5.4 Angstrom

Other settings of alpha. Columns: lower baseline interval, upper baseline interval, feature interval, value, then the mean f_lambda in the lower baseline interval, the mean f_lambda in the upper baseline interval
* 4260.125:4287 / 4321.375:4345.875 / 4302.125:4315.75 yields 3.3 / 16.1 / 18.1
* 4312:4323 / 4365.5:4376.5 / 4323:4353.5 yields 1.0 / 18.8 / 19.4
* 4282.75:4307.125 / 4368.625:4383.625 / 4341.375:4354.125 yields -1.4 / 14.3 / 18.5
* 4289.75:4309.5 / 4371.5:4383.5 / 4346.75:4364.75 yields -4.0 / 13.3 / 18.1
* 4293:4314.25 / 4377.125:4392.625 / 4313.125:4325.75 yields -4.0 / 13.2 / 17.5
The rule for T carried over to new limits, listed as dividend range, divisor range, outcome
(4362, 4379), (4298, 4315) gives 1.53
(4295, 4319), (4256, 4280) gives 0.89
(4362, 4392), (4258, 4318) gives 1.22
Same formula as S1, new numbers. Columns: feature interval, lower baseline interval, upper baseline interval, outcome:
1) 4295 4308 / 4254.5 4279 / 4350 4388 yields 3.2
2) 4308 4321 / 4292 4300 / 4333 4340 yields -0.1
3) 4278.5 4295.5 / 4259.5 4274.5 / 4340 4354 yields 0.5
